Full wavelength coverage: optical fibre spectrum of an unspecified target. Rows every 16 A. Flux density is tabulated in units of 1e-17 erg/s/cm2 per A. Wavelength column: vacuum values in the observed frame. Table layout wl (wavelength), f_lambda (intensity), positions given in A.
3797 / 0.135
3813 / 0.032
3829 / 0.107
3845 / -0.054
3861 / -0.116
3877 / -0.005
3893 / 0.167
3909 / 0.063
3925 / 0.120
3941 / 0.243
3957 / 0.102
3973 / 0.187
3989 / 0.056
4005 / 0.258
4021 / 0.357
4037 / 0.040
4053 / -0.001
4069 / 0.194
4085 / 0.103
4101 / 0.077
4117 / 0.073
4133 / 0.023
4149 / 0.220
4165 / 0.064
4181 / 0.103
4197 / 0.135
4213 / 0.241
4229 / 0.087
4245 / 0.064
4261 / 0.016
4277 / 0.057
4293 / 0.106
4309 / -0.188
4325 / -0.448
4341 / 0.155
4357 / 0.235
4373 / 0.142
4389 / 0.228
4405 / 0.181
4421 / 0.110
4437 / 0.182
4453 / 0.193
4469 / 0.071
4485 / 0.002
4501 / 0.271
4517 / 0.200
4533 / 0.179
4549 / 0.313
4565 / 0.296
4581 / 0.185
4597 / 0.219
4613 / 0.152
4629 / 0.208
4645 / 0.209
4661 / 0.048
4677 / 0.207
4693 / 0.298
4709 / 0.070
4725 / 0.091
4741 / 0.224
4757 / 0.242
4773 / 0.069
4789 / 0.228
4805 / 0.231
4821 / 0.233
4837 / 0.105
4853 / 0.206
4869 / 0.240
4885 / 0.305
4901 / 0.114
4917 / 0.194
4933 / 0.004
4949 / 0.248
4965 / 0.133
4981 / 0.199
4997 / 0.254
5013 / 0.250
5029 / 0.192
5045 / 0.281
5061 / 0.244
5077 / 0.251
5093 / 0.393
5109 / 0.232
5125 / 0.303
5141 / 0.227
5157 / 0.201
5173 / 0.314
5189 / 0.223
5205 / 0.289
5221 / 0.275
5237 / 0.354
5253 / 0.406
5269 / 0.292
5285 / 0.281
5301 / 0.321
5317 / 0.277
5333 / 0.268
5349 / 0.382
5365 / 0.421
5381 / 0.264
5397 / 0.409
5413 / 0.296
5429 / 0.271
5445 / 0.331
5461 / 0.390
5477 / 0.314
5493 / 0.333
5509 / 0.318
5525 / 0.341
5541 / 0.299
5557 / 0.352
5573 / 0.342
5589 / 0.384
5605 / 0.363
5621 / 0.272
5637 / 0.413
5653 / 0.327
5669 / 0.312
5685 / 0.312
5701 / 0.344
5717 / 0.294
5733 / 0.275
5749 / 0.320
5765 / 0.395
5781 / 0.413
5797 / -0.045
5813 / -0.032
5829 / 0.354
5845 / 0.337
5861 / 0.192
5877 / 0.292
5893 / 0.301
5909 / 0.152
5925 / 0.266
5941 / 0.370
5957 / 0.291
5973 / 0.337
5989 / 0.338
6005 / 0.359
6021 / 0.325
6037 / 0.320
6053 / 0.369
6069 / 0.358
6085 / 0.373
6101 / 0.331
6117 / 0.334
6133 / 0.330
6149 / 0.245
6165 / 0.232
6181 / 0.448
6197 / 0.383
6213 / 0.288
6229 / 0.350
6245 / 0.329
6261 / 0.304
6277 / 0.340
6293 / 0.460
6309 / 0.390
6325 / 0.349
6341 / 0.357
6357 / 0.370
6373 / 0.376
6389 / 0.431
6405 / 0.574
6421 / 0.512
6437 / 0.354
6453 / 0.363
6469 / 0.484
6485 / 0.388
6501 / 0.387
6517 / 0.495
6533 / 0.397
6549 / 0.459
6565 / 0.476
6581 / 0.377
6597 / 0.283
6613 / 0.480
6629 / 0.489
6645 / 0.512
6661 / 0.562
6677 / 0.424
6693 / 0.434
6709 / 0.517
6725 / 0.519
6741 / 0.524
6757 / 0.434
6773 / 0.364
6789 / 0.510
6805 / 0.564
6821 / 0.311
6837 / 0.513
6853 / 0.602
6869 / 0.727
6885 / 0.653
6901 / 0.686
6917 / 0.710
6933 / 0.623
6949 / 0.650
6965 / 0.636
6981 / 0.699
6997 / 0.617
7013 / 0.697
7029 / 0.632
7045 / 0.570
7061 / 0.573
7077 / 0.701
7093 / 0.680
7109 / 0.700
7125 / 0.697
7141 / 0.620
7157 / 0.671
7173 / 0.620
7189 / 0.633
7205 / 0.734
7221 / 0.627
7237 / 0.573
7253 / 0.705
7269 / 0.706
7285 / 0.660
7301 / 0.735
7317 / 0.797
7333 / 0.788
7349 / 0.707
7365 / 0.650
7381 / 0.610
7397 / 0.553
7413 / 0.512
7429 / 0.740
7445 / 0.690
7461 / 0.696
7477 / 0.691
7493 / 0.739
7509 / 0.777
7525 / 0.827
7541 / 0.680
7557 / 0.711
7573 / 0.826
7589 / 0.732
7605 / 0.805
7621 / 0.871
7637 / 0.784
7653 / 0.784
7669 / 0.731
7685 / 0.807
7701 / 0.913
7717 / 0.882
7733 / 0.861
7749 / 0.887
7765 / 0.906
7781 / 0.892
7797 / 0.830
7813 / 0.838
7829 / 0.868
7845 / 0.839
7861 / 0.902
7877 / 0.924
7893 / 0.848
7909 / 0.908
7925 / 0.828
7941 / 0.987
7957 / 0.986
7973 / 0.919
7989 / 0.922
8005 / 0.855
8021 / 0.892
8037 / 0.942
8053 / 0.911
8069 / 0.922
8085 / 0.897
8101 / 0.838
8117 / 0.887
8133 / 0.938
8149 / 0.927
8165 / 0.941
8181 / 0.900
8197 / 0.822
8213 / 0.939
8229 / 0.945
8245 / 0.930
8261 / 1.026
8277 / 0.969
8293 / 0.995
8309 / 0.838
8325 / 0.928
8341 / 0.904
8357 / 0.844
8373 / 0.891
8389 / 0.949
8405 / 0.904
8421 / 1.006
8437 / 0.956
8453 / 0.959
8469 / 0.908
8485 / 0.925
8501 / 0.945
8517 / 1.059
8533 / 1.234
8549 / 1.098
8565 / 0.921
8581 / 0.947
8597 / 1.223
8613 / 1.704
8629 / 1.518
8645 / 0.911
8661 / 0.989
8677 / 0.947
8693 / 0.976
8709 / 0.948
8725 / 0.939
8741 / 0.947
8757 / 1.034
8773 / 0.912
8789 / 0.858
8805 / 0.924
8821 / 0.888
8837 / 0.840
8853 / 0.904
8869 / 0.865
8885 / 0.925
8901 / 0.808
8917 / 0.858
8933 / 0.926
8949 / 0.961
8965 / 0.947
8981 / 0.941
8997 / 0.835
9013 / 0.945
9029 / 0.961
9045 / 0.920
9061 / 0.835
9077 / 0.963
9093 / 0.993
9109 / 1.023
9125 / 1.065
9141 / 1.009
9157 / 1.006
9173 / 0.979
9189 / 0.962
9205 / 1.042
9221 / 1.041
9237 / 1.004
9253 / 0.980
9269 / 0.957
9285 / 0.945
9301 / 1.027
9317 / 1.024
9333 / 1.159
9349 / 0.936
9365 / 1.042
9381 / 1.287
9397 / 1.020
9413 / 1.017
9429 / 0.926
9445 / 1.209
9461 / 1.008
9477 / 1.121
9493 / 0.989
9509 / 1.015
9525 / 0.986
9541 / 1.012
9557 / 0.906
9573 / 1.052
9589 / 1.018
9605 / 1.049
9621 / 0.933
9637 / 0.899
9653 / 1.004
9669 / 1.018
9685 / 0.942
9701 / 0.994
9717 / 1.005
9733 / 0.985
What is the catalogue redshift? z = 0.72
